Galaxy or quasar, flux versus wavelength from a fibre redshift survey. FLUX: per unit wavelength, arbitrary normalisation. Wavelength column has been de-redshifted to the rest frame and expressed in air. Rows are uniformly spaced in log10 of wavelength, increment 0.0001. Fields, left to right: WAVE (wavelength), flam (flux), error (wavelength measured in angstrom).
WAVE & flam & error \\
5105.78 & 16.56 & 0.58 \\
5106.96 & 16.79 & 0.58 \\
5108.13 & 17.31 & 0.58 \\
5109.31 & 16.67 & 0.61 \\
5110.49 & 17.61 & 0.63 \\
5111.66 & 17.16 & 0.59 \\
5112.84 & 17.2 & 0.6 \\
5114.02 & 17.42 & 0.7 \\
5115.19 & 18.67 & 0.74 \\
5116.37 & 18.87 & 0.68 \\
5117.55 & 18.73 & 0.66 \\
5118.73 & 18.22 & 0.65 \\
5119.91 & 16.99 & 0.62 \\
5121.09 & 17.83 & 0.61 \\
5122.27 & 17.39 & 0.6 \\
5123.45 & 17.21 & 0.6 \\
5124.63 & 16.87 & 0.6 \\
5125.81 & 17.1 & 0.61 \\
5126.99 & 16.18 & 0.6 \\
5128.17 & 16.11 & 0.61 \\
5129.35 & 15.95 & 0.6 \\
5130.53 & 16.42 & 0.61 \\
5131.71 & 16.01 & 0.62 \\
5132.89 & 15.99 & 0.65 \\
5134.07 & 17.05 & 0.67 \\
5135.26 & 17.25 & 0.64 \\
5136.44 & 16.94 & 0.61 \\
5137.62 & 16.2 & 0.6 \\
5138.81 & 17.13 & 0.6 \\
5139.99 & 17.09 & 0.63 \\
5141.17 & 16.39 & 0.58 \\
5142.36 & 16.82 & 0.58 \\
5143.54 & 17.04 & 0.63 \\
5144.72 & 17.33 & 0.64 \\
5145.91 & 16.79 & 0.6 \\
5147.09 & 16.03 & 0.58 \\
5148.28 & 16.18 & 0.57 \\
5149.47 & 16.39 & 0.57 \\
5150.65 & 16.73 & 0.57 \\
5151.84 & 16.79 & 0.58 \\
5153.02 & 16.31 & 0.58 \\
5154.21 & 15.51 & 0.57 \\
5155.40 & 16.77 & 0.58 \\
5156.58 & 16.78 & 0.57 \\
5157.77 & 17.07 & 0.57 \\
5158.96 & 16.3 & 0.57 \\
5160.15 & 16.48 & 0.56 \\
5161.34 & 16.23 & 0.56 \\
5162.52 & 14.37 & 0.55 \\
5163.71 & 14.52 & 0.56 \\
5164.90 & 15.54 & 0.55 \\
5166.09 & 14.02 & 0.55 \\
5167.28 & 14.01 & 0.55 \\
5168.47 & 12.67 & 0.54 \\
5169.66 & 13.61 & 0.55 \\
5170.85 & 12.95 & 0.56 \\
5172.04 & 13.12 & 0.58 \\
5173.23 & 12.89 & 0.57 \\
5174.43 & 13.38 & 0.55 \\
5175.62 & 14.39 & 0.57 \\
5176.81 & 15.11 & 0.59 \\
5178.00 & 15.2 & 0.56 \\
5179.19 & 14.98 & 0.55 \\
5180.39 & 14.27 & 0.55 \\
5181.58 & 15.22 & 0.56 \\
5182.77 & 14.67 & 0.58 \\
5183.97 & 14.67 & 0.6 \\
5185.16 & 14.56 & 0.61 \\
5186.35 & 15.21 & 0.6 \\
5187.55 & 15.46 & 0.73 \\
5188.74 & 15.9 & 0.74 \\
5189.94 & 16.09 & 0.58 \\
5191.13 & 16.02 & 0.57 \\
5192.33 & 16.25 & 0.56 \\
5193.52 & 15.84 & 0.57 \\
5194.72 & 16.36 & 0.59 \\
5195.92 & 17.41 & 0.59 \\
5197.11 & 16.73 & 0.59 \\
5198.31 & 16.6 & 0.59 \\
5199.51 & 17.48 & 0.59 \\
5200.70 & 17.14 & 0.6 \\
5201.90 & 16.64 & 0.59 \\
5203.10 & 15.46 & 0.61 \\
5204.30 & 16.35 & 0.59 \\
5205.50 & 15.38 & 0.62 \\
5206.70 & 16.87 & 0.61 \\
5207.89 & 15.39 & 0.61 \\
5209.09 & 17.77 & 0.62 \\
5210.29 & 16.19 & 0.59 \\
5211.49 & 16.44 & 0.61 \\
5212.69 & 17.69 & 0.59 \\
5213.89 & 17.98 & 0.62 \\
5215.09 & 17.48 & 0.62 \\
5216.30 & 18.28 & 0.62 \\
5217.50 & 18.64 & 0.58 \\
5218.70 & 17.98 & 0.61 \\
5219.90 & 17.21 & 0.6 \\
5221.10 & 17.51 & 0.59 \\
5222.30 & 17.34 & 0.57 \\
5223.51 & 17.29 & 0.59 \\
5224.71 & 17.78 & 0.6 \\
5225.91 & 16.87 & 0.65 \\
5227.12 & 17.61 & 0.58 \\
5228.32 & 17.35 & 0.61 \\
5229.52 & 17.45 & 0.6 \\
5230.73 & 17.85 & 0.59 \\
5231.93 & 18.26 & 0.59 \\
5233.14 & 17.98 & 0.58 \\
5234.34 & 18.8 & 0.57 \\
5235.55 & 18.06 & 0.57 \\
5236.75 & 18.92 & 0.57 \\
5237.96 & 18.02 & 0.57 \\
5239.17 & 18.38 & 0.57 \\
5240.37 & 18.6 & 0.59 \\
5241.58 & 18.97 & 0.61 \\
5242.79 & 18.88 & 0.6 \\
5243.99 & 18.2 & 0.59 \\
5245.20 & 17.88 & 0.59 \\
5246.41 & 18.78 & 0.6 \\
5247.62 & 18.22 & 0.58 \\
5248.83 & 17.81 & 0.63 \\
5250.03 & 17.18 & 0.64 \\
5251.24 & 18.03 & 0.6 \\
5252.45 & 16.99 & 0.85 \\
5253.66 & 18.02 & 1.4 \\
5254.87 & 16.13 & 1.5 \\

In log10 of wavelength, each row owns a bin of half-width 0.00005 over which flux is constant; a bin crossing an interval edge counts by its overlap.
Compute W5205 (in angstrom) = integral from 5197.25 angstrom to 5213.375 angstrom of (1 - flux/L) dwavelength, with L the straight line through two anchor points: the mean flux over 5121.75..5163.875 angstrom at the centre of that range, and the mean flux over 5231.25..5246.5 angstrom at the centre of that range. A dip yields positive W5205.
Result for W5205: 1.1 angstrom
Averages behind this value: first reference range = 16.5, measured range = 16.6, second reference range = 18.4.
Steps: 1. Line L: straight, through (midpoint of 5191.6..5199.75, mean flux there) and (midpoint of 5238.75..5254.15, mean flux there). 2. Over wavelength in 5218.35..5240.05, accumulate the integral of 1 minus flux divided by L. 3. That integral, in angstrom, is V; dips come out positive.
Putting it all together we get -0.2 angstrom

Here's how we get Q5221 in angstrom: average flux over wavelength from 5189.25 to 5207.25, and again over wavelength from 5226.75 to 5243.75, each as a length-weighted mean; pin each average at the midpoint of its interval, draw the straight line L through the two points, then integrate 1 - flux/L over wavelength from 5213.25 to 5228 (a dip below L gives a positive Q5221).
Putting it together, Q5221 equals -0.1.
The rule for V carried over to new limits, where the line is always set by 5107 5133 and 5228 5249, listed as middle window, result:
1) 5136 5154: 0.8 angstrom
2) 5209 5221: 0.3 angstrom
